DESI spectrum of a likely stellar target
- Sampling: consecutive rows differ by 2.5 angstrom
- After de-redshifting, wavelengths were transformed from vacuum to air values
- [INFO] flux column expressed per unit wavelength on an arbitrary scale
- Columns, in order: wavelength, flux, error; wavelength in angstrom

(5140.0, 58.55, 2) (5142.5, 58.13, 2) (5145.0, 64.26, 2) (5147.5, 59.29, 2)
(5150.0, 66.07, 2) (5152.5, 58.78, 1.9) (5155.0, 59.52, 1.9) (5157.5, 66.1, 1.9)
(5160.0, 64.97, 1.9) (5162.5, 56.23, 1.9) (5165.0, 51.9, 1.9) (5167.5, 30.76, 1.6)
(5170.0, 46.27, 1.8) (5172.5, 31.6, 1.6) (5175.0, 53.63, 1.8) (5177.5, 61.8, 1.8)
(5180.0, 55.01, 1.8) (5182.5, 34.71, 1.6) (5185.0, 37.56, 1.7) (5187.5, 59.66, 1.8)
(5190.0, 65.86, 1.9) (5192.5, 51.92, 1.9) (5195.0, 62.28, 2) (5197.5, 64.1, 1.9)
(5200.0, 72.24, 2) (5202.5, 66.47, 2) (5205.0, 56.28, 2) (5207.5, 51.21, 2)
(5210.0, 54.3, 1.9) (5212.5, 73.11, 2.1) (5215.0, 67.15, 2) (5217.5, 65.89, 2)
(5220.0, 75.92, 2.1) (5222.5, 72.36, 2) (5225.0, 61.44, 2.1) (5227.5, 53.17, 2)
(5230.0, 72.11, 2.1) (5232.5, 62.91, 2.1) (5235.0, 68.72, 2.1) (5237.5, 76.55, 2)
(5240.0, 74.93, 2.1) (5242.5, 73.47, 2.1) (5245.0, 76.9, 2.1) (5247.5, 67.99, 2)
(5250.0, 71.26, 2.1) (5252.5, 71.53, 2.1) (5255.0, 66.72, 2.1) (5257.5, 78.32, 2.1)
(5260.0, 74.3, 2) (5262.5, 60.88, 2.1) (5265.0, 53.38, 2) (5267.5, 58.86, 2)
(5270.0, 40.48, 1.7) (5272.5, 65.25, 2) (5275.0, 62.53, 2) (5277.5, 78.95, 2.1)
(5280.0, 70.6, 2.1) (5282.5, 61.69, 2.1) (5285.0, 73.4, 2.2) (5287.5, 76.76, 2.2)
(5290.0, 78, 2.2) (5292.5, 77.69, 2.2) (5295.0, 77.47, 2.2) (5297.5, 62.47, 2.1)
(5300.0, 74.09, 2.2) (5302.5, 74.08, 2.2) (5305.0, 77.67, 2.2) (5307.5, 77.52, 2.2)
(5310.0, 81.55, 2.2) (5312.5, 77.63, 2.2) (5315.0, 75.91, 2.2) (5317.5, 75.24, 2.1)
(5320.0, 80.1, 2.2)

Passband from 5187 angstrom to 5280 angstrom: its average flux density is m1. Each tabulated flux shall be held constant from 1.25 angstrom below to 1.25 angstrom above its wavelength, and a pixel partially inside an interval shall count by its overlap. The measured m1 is 65.8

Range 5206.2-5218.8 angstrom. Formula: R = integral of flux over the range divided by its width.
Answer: 62.4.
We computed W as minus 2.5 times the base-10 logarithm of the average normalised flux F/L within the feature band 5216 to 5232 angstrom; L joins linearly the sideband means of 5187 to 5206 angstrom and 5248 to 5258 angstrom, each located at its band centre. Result 0.00 mag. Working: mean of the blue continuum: 62.5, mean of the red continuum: 71.2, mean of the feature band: 66.6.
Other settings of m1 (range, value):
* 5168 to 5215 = 55.4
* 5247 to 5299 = 68.1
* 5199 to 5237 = 65.1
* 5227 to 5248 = 70.3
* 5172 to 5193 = 50.8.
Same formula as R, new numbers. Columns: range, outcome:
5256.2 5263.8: 71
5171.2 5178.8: 49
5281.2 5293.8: 73.5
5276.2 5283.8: 70.4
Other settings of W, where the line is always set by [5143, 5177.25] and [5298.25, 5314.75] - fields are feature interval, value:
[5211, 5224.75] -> -0.11 mag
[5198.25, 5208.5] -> -0.01 mag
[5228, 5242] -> -0.07 mag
